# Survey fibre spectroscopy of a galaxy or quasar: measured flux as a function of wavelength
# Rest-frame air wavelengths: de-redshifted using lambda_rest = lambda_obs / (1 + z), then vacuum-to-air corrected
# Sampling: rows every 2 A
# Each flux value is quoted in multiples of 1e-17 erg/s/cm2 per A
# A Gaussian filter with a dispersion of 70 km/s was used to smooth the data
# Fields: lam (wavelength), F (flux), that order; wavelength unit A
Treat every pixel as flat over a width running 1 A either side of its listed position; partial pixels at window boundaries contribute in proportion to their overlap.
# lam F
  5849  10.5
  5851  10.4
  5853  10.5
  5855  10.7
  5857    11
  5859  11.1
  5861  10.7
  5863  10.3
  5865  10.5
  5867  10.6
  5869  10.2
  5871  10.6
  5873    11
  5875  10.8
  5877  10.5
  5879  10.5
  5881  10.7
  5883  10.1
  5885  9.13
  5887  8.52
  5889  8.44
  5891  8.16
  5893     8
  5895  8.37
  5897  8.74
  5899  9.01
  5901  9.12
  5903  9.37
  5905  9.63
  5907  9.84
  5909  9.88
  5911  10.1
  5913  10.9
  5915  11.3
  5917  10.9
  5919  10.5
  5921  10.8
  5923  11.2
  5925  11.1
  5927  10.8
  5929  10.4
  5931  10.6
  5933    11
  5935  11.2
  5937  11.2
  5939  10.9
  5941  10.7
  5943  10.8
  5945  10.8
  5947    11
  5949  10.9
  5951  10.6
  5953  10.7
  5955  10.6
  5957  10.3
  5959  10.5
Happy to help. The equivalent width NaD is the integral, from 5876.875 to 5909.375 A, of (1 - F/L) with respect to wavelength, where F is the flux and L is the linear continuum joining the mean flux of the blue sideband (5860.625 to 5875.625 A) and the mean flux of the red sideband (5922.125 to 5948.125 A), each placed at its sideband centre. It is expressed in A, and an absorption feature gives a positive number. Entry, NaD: 4.39 A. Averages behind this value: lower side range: 10.6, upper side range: 10.9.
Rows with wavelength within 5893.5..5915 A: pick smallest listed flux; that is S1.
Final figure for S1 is 8.37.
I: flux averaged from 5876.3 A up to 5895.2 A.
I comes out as 9.26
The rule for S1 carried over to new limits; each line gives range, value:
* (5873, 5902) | 8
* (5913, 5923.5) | 10.5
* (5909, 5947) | 9.88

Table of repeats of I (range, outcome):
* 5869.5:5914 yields 9.62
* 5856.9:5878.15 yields 10.6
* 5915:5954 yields 10.9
